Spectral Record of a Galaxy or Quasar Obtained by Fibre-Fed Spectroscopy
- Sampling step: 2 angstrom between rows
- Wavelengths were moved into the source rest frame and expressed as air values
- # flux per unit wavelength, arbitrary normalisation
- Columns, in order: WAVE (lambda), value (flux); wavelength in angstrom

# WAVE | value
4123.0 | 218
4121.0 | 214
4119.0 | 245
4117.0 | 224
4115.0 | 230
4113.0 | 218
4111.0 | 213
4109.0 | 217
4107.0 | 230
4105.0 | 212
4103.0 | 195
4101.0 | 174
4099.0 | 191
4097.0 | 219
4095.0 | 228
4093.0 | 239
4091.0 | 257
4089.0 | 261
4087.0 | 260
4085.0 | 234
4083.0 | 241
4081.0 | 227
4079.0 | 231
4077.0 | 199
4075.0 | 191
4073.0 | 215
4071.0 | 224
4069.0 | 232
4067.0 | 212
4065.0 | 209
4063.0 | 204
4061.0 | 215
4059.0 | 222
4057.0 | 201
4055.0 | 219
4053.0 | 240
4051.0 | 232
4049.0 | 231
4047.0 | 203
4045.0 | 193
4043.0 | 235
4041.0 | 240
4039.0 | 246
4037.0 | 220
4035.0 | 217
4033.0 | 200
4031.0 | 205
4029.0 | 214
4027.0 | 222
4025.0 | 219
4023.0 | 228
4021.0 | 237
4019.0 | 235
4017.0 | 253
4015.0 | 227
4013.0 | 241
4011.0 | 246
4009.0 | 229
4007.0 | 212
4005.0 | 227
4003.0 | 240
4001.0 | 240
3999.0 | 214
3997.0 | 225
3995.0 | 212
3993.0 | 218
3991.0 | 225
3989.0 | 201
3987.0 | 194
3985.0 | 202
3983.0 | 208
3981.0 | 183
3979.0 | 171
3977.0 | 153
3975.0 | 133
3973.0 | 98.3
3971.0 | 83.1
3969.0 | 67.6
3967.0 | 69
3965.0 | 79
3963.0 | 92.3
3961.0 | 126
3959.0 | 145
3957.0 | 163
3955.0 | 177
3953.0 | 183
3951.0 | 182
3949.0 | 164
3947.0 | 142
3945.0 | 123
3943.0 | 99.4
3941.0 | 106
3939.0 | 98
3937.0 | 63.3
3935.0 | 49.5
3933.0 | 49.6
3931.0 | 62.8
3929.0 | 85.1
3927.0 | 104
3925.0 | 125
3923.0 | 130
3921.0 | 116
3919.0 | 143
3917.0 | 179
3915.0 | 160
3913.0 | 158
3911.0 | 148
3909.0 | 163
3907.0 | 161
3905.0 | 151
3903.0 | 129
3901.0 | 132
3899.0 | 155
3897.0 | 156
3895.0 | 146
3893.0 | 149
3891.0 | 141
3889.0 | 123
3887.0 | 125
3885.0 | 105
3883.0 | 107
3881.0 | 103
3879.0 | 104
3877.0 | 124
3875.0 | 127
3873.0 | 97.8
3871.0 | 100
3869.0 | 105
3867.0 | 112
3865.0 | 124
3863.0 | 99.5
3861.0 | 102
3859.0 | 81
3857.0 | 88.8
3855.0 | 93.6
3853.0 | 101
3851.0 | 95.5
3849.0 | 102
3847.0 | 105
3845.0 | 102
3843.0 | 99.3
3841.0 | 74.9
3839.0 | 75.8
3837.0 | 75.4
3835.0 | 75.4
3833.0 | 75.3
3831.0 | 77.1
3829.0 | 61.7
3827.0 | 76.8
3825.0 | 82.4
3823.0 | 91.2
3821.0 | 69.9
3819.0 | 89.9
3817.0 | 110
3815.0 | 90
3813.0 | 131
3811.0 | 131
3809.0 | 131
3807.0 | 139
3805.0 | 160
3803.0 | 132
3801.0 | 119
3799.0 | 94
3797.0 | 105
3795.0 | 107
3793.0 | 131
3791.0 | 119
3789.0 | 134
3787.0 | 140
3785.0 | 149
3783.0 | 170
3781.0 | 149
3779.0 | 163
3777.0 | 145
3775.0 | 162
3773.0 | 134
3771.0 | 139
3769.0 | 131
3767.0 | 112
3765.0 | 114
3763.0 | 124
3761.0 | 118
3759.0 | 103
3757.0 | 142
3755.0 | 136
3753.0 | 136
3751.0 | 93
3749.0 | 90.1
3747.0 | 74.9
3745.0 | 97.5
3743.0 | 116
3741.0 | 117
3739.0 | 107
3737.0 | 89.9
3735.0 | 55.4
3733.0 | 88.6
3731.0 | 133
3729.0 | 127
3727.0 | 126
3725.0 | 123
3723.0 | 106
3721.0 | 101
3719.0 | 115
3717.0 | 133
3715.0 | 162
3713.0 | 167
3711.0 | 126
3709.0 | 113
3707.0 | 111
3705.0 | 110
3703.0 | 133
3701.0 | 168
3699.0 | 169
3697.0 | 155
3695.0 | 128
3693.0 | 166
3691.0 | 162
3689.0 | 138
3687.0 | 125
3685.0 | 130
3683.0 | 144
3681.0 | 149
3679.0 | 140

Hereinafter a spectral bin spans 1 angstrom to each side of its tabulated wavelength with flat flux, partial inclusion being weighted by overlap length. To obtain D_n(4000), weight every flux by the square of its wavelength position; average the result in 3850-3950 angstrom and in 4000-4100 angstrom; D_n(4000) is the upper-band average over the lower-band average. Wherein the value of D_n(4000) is 2.1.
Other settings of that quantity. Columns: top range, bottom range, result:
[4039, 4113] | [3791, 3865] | 2.51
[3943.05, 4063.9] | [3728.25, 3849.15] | 1.93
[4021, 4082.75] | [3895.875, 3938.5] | 1.88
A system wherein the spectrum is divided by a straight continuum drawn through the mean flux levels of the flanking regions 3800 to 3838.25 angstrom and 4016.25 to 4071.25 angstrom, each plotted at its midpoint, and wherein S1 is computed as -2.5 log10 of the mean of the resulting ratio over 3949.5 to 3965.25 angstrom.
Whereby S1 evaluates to 0.185 mag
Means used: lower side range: 101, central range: 147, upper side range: 222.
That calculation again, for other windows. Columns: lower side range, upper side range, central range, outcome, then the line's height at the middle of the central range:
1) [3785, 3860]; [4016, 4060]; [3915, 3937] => 0.45 mag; 160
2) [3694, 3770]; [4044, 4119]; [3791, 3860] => 0.41 mag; 147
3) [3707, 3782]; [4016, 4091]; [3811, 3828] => 0.46 mag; 146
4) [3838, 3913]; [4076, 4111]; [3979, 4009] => -0.21 mag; 175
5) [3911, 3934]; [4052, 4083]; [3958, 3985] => 0.21 mag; 153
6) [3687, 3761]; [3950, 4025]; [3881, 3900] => 0.22 mag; 162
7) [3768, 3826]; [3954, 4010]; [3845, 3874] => 0.37 mag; 141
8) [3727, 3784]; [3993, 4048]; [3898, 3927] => 0.25 mag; 182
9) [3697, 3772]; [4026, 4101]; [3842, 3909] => 0.36 mag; 163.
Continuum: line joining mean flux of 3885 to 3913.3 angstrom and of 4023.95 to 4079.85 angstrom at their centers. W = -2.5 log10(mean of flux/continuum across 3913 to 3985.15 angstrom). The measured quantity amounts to 0.321 mag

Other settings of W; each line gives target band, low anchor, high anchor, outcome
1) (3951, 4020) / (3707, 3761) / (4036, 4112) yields 0.08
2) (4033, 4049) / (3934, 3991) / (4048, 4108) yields -0.14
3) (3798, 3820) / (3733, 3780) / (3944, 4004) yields 0.06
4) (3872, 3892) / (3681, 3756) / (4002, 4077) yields 0.44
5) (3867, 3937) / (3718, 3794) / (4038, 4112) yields 0.33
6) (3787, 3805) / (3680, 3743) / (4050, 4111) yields 0.23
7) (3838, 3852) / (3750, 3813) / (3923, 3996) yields 0.38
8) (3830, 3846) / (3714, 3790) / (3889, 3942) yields 0.45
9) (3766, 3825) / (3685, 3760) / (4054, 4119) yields 0.13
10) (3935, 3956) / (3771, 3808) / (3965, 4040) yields 0.37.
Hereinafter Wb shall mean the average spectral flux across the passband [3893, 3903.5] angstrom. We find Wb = 145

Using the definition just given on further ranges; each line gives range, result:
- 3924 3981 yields 115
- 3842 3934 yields 119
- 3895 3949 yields 124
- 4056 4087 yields 219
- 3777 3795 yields 142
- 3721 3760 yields 108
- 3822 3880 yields 94.1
